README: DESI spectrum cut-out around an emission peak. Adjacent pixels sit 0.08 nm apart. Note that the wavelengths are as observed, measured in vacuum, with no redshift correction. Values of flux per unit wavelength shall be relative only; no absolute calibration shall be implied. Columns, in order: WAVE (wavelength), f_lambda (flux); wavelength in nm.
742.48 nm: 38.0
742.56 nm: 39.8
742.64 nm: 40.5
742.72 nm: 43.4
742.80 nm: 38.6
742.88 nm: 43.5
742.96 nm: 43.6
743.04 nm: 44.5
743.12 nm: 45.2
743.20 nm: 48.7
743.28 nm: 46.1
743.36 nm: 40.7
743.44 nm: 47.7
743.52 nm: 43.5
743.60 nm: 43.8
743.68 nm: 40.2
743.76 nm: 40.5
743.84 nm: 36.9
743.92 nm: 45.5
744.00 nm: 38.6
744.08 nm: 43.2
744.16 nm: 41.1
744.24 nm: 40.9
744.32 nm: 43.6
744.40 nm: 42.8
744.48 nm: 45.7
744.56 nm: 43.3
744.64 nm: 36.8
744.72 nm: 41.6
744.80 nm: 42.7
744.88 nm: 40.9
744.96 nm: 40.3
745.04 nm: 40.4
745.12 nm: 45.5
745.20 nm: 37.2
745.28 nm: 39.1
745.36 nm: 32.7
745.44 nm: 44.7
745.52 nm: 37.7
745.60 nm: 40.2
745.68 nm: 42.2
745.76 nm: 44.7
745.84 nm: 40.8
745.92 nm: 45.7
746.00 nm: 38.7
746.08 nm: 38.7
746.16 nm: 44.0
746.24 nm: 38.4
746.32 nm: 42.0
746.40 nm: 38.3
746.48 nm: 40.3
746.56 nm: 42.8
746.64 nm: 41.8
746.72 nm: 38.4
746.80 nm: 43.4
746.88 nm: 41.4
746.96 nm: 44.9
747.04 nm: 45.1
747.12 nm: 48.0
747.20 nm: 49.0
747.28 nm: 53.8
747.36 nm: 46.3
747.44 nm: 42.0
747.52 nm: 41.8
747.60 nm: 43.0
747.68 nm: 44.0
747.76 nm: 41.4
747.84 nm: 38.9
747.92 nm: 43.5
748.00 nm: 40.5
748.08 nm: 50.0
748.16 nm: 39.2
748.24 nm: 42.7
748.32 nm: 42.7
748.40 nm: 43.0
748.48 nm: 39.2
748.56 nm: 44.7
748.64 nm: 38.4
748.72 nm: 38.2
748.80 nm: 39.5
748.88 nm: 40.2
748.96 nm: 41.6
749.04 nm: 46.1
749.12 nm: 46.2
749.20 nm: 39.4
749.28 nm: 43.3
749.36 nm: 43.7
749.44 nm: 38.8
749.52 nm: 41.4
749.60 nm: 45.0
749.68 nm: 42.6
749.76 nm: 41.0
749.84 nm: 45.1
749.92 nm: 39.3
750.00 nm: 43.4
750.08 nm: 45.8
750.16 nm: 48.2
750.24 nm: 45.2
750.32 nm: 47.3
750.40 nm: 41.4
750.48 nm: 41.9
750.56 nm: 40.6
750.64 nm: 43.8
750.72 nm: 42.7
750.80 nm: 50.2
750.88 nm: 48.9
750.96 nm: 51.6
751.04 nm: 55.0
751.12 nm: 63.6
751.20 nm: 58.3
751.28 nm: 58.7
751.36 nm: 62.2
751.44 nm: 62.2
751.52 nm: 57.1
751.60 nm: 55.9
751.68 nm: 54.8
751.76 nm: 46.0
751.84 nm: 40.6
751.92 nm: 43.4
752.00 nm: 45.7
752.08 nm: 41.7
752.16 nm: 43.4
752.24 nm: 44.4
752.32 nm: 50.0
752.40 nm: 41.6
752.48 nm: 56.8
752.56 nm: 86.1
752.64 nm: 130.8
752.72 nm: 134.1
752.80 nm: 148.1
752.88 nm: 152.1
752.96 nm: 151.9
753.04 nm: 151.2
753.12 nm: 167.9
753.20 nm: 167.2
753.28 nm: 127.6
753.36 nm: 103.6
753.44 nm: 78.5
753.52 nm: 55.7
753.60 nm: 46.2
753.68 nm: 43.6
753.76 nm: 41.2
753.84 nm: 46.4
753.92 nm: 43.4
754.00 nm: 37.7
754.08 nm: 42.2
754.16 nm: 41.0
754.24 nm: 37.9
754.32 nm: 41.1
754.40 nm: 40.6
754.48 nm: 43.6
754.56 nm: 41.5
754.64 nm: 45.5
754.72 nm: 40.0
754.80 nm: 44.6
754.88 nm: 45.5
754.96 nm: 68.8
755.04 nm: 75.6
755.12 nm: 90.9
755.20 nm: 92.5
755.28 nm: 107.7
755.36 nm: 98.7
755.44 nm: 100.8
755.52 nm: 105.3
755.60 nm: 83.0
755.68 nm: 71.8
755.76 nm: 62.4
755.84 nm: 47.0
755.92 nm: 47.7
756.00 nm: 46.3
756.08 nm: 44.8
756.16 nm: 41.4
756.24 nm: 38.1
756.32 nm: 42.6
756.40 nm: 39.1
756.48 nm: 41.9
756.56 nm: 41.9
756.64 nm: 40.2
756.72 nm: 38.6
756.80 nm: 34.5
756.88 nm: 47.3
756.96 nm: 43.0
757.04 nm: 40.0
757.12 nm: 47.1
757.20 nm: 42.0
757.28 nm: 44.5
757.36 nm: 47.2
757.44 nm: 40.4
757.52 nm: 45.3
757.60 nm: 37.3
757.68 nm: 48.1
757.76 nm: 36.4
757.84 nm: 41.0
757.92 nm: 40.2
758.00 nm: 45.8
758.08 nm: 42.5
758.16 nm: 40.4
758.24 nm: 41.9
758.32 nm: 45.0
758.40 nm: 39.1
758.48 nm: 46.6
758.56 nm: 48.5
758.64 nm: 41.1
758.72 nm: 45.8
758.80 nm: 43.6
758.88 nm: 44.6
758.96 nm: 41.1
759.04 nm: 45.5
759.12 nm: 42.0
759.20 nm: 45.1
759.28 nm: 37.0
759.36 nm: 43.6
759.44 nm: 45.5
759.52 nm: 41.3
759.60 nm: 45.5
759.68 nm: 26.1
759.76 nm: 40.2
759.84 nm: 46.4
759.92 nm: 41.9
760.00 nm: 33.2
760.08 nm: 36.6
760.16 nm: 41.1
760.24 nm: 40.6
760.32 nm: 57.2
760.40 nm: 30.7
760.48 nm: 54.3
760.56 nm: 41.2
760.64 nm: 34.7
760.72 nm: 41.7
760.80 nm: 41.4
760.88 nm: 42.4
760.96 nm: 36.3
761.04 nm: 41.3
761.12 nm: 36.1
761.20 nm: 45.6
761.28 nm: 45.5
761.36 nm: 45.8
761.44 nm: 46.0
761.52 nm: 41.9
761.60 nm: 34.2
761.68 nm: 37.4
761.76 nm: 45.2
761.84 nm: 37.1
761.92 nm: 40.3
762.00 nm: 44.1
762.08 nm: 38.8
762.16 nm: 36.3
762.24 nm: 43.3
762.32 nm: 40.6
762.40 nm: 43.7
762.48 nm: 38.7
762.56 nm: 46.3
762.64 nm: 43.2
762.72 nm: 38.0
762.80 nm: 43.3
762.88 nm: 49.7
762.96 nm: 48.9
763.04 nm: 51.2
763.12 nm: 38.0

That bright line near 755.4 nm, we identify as [N II]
